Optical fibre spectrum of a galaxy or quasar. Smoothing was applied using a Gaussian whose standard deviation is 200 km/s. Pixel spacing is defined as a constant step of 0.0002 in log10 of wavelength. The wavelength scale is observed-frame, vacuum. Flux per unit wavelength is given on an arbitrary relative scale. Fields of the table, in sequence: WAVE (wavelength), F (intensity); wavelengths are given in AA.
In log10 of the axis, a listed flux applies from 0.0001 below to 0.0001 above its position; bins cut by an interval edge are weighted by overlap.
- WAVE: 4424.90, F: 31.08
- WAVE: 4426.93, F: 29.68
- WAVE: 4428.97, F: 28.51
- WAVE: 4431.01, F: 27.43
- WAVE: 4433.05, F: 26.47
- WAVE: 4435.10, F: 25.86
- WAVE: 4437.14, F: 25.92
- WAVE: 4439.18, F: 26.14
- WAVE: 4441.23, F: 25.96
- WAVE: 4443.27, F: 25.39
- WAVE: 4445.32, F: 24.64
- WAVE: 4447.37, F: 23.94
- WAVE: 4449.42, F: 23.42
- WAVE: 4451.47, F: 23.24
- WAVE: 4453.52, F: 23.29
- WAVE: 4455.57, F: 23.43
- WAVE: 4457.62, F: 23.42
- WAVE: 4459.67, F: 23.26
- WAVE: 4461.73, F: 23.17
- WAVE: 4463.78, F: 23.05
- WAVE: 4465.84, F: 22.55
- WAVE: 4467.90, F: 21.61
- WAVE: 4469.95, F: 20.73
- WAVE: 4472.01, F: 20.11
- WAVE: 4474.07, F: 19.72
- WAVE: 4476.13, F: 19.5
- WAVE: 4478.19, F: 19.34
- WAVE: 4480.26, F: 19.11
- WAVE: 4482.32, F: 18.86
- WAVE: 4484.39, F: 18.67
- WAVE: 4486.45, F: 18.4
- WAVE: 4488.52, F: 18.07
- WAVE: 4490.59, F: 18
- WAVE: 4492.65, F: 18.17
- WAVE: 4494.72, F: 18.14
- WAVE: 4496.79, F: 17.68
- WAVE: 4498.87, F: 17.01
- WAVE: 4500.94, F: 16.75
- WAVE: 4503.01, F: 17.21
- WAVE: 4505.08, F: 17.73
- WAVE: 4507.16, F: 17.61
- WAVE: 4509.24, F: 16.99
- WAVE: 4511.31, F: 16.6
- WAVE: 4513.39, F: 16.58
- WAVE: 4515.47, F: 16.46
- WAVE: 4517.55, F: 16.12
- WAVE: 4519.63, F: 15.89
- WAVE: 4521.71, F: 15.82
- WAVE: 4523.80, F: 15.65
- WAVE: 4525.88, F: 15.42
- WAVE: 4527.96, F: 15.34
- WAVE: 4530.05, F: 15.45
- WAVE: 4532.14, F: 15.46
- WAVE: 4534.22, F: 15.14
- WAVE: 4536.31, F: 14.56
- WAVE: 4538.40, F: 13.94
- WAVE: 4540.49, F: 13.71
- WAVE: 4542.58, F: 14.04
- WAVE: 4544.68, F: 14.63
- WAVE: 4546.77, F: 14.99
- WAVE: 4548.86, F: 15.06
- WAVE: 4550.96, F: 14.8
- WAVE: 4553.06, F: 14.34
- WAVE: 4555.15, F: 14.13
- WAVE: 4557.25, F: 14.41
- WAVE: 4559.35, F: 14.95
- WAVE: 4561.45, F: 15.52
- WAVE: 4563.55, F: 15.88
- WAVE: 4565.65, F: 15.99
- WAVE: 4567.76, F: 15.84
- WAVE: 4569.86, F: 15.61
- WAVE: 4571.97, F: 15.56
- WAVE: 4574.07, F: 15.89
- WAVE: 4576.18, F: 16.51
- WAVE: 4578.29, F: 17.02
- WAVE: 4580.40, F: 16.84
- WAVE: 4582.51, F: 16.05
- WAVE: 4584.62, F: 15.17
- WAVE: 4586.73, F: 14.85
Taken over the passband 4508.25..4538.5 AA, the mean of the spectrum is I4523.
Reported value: 15.7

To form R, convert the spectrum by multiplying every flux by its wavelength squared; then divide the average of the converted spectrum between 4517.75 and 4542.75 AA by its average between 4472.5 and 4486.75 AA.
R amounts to 0.81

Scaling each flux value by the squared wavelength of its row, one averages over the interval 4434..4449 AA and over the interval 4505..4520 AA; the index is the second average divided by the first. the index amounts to 0.7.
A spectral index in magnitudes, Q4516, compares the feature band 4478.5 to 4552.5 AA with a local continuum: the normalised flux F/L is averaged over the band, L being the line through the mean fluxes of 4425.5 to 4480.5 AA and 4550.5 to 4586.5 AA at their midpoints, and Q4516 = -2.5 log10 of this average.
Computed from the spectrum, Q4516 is 0.18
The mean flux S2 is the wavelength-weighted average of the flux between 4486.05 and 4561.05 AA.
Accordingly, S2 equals 15.9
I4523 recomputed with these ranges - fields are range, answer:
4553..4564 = 14.9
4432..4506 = 21.3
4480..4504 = 18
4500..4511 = 17.2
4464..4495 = 19.5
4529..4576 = 15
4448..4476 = 22.3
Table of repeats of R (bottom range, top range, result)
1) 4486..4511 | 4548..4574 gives 0.89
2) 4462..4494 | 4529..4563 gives 0.77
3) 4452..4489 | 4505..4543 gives 0.77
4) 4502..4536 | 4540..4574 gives 0.94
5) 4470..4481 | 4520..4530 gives 0.81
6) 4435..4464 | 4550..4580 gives 0.67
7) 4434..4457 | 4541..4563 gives 0.63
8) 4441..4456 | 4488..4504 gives 0.75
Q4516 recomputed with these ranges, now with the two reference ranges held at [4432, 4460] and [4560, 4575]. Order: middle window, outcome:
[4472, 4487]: 0.158 mag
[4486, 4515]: 0.182 mag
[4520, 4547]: 0.215 mag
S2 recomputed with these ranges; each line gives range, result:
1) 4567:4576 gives 15.8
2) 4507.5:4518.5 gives 16.6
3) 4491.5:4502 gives 17.6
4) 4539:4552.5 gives 14.5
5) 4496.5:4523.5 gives 16.7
